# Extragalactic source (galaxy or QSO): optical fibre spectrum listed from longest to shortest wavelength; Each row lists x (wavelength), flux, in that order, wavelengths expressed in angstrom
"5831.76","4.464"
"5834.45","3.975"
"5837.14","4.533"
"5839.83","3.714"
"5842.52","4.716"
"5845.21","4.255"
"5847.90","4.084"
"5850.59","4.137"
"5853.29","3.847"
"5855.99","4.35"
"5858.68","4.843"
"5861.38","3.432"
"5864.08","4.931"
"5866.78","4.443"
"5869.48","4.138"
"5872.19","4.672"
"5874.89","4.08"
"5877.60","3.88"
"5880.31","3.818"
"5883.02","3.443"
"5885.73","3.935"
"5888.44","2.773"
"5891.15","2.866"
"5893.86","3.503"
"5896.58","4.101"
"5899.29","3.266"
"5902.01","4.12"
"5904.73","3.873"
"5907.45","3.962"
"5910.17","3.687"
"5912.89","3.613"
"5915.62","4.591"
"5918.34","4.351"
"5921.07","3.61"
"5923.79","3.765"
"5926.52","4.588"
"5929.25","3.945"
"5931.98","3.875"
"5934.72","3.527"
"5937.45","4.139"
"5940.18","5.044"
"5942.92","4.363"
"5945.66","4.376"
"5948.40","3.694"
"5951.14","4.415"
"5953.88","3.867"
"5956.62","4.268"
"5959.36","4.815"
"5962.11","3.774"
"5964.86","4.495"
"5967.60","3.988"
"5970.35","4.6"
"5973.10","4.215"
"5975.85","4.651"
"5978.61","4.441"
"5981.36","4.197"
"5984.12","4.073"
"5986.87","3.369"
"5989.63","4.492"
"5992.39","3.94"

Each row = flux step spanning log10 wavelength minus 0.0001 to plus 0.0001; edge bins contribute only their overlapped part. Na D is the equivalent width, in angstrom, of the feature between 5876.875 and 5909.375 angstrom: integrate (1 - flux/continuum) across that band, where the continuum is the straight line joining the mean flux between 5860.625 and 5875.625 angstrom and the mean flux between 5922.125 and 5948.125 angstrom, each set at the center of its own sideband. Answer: 4.8 angstrom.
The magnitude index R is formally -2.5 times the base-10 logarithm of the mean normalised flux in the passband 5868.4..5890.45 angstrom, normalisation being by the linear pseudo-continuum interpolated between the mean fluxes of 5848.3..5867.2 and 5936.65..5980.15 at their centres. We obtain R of 0.13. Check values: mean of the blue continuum 4.27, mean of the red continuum 4.32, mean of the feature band 3.81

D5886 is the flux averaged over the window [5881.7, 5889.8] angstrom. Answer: 3.38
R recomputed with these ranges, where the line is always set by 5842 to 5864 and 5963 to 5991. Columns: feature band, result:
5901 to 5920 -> 0.06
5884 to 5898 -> 0.23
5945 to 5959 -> 0.02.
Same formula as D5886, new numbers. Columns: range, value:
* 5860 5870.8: 4.24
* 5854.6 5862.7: 4.21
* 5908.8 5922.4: 3.97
